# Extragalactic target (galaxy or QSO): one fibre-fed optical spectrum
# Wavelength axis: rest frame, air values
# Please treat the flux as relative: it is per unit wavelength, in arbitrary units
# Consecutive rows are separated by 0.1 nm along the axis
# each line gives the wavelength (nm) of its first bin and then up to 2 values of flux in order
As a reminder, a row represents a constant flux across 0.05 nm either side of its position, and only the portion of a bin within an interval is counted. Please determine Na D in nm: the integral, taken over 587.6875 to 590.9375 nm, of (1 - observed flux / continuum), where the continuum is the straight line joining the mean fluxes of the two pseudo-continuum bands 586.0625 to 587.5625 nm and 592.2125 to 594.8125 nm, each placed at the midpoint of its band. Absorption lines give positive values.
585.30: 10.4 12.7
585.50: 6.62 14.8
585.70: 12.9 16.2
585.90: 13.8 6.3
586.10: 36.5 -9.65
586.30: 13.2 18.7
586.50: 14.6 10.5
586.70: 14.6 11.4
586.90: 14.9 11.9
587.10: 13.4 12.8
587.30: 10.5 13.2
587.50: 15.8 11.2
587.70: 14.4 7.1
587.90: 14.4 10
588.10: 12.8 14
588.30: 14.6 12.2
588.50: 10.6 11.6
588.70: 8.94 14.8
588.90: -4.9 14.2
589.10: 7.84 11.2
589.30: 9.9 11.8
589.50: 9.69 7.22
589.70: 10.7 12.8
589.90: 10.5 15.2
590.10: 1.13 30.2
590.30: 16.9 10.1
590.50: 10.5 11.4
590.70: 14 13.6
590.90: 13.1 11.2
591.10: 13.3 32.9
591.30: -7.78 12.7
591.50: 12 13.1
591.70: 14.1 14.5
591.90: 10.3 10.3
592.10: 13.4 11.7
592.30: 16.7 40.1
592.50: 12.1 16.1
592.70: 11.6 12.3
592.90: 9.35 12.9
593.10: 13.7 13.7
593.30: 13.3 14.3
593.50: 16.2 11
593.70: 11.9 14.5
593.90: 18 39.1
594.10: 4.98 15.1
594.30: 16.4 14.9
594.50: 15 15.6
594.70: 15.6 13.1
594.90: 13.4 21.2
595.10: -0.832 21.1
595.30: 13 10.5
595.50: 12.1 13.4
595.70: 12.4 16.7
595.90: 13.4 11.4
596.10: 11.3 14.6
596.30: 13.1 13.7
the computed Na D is 0.60 nm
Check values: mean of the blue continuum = 13.3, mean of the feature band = 11.6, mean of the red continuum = 15.7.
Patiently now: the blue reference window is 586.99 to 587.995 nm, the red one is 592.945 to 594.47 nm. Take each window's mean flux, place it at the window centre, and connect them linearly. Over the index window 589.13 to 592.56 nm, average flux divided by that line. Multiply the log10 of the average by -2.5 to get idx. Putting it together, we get 0.06 mag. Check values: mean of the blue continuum 12.4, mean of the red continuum 15.3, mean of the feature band 13.2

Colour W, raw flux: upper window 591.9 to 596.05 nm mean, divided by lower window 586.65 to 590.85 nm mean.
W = 1.23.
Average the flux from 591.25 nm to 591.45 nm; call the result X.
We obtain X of 2.46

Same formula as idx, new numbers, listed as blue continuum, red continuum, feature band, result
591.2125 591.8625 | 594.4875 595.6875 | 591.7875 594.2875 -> -0.24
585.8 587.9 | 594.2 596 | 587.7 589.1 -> 0.20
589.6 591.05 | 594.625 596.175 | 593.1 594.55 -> -0.19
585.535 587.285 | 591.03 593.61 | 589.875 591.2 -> -0.01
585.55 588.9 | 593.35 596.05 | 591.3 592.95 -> 0.01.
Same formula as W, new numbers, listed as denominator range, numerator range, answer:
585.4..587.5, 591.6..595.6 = 1.13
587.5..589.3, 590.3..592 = 1.14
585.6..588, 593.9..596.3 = 1.12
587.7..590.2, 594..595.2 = 1.34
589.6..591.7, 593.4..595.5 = 1.17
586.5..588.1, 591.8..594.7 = 1.21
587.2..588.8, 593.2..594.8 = 1.28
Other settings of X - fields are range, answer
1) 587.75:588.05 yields 10.5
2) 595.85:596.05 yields 12.4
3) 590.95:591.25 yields 19.1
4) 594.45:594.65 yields 15.3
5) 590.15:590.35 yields 23.5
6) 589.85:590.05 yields 12.8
